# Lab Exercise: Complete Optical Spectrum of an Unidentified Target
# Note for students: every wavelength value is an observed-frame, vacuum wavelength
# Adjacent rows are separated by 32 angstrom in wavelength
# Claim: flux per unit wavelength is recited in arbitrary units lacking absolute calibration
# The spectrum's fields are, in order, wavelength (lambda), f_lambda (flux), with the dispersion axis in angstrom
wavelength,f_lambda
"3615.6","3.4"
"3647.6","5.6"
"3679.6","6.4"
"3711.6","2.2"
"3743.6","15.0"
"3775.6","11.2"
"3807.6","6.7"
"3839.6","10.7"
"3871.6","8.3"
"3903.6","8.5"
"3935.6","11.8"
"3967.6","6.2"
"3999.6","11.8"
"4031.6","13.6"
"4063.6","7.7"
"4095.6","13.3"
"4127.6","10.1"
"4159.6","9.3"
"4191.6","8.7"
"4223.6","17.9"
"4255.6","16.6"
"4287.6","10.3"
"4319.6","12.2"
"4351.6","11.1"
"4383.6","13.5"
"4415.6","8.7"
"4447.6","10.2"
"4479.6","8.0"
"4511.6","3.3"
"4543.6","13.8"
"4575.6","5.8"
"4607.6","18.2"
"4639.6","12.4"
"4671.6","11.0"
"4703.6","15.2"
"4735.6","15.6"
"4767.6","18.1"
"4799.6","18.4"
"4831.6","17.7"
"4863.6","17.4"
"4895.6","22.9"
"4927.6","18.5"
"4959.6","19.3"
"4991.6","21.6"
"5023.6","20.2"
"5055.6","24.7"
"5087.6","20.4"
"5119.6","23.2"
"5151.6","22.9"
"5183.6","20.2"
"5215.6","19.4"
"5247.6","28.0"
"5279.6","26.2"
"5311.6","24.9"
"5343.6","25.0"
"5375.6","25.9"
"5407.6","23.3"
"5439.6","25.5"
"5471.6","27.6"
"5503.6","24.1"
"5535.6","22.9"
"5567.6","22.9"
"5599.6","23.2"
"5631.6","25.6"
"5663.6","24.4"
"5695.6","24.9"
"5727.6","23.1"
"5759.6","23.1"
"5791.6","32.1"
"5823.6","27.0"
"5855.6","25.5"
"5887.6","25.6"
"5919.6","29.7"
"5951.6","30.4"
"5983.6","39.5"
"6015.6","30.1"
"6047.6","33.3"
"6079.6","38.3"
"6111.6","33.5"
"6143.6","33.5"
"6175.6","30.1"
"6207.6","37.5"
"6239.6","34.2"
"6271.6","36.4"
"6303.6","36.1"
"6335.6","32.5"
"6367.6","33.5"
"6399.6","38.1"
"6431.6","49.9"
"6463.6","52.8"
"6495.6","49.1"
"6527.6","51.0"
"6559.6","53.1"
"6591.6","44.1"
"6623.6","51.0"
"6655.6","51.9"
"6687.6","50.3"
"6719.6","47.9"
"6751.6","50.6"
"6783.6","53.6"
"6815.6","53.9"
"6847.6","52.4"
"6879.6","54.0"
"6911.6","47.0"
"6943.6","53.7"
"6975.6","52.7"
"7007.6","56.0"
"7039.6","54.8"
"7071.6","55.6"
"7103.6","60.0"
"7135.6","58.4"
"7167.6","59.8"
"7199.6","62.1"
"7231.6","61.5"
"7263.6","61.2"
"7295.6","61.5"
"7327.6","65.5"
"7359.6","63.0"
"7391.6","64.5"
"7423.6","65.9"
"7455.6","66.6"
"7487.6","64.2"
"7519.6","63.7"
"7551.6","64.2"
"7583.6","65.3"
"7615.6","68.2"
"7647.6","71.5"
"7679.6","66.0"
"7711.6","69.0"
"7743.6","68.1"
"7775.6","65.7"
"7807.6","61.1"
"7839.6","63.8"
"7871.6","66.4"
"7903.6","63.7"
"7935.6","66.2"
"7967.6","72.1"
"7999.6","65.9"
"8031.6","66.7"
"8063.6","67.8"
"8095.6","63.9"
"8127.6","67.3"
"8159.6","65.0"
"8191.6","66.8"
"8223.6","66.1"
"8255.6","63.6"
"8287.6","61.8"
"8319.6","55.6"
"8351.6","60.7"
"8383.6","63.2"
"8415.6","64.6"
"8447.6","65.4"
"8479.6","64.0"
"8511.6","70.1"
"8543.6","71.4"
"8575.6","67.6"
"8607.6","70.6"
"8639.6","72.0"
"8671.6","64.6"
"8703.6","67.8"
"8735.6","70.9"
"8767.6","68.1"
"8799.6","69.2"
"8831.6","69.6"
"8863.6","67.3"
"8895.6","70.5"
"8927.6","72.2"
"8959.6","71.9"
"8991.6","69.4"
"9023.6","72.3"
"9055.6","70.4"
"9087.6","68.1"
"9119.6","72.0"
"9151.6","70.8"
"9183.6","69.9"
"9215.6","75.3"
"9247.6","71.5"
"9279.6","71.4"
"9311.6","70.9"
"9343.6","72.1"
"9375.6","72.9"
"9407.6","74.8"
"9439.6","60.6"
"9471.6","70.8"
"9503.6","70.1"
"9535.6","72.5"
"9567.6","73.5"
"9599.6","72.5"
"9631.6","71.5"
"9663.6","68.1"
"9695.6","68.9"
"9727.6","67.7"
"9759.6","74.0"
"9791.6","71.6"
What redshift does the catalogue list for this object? 0.61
